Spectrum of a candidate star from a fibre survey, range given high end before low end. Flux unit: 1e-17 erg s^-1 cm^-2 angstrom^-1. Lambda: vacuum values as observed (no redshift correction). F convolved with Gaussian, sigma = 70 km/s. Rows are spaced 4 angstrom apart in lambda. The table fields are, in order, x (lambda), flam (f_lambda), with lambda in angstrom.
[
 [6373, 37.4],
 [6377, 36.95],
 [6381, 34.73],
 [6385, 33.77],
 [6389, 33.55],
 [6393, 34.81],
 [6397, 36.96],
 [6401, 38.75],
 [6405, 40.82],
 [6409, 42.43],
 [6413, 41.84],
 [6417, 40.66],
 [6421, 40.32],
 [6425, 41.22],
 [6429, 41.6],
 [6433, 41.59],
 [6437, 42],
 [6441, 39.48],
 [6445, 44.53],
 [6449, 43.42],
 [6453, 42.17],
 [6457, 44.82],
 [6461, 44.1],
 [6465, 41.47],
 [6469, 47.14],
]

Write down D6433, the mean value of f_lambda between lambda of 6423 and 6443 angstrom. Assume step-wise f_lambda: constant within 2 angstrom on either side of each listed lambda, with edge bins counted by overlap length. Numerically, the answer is 41.2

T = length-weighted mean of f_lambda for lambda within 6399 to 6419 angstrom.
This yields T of 40.9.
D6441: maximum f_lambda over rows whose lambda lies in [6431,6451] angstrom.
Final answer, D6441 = 44.53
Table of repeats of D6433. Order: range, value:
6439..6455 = 42.4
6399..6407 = 39.8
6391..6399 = 35.9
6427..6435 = 41.6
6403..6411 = 41.6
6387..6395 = 34.2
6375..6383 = 35.8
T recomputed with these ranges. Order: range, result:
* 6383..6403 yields 35.6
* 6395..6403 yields 37.9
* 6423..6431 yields 41.4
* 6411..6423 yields 40.9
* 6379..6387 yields 34.2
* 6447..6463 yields 43.6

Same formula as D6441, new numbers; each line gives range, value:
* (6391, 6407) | 40.82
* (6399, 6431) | 42.43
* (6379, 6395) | 34.81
